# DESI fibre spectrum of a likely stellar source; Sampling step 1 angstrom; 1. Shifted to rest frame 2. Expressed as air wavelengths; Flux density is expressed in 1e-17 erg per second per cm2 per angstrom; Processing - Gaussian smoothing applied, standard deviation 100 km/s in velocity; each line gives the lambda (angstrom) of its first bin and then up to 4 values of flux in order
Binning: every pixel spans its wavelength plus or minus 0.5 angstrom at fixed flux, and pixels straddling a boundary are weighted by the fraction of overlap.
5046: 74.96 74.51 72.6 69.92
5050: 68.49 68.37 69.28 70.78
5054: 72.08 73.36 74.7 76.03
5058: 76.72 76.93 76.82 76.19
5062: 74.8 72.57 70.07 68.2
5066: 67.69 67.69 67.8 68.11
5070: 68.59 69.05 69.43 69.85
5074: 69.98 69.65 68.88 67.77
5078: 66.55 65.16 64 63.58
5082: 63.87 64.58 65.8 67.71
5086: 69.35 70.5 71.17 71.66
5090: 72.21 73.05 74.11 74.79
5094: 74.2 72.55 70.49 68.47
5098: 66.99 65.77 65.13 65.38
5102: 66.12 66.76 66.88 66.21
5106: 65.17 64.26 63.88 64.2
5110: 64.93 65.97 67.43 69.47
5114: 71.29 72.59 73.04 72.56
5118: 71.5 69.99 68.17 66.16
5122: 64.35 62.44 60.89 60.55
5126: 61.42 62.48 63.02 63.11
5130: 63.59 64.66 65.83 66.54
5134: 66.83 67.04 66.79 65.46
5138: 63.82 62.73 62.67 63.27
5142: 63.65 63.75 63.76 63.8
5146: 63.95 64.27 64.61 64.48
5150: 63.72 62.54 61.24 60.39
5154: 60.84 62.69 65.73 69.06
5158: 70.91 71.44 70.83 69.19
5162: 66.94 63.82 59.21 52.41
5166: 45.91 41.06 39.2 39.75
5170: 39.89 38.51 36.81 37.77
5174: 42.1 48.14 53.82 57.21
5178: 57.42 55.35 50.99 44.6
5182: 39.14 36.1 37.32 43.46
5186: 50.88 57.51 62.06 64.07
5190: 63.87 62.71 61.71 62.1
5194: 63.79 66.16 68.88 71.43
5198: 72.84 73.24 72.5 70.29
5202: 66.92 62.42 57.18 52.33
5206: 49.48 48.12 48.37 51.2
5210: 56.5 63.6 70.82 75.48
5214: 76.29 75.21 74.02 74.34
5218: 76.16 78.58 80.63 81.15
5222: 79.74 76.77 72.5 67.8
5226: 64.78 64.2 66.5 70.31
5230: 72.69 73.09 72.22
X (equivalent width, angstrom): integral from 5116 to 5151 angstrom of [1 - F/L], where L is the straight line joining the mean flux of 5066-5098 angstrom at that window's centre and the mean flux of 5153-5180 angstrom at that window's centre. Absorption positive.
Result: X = -2.7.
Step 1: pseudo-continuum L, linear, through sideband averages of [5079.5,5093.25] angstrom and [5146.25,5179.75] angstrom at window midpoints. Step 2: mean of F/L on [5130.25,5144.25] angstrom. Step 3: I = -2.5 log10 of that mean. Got -0.07 mag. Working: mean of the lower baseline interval 68.9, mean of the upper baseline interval 56.3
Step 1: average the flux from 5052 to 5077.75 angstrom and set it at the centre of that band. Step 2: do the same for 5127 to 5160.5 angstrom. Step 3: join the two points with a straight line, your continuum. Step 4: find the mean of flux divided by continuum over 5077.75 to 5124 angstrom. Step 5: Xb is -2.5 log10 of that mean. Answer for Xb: 0.004 mag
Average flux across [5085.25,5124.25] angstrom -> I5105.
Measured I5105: 68.5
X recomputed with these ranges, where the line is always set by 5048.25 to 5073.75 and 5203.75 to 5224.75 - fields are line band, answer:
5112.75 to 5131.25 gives 0.93 angstrom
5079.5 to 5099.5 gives 0.40 angstrom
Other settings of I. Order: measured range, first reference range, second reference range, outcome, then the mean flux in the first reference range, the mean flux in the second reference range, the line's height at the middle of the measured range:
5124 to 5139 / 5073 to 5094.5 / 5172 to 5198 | -0.036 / 69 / 54.4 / 62.1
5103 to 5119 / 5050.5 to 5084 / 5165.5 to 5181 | -0.139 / 69.9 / 45.6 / 59.9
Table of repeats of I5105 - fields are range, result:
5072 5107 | 68.3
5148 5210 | 56.8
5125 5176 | 59.6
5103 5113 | 65.7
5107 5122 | 68.4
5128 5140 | 64.9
